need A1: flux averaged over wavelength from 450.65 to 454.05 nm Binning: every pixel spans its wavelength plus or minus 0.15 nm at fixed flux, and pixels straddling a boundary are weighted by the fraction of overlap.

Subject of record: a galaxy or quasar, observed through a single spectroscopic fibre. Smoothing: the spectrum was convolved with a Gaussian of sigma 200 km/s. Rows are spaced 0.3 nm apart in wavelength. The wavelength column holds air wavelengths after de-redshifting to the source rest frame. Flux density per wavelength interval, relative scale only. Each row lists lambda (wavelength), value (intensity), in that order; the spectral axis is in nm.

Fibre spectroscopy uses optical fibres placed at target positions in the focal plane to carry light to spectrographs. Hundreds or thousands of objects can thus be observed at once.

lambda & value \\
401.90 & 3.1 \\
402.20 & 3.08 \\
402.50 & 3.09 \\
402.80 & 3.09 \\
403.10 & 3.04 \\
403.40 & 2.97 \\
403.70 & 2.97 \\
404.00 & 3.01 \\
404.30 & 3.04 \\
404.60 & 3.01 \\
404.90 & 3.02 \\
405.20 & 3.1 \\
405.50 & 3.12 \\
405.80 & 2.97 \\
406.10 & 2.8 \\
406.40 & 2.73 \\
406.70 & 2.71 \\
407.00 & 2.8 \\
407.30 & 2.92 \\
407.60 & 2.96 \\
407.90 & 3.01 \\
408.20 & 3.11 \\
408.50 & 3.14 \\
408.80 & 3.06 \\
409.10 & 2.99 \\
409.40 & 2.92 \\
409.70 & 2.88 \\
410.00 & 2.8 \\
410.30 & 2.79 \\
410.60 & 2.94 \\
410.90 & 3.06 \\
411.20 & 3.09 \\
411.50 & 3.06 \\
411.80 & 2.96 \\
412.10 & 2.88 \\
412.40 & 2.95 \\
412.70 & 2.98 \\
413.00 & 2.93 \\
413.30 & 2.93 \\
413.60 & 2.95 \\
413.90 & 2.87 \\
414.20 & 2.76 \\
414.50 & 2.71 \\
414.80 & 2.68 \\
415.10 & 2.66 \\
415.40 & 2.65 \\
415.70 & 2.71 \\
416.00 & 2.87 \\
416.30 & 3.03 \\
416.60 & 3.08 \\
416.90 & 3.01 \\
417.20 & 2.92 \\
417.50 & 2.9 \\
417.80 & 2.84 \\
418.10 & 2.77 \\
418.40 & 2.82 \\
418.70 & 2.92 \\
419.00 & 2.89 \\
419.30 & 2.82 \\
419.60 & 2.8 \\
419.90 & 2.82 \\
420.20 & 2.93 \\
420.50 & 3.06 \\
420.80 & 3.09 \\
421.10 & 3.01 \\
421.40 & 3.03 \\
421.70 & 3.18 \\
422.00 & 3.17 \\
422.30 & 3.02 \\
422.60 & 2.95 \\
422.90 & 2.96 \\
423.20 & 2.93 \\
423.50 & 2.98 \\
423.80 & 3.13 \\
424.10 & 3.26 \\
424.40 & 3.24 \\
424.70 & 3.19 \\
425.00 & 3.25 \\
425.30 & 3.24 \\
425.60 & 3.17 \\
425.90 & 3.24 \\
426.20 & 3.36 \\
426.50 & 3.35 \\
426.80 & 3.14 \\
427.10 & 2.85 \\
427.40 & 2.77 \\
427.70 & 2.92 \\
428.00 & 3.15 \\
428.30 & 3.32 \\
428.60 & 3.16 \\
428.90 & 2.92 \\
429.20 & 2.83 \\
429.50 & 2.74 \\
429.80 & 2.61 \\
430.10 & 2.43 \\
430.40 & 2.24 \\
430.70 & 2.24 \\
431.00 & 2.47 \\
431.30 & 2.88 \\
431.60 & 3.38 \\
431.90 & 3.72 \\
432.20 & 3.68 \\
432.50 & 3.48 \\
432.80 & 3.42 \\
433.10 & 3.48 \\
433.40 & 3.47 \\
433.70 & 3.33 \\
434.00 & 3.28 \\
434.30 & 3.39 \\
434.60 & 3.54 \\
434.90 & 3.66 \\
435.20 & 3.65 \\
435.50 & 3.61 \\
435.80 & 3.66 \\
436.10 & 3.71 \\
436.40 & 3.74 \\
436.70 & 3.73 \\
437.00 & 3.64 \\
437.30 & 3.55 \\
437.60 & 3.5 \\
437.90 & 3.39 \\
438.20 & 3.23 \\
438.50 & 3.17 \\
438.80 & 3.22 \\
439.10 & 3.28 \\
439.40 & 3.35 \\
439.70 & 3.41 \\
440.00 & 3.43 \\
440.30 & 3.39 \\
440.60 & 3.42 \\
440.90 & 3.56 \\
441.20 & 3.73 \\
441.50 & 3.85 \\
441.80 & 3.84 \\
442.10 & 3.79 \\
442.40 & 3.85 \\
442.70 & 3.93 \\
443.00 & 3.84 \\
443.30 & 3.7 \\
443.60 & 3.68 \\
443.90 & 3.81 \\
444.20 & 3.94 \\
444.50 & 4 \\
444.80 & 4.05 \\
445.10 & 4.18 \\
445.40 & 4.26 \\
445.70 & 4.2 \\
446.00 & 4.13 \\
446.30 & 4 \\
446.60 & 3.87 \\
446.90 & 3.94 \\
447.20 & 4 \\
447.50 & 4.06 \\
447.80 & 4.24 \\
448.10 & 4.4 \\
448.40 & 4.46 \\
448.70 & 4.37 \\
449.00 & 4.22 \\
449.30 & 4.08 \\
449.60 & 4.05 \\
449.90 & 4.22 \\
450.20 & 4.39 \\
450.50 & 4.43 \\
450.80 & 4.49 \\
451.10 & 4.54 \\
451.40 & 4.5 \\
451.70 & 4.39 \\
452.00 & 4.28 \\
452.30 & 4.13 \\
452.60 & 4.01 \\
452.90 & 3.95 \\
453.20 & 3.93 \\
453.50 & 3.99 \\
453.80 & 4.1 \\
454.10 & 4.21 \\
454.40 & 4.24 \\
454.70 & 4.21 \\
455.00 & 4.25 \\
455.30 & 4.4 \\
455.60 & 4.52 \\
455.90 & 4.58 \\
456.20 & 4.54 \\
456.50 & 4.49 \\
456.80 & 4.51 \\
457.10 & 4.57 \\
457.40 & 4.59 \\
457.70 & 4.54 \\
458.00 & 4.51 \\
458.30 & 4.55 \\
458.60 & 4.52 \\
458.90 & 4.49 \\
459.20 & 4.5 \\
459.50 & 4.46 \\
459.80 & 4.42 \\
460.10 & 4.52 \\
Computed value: 4.21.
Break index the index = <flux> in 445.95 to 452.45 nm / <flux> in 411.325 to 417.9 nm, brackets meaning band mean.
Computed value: 1.47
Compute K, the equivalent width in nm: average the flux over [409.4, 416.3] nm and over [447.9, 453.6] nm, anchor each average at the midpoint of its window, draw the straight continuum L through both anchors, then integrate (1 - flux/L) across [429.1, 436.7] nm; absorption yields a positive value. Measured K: 0.79 nm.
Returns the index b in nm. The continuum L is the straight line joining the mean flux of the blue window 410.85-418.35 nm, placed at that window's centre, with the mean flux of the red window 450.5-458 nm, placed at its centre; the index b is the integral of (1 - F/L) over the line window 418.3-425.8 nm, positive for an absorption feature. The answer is 0.292 nm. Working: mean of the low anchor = 2.89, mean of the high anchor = 4.34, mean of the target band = 3.04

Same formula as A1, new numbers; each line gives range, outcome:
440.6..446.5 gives 3.9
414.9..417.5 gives 2.86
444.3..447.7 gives 4.06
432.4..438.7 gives 3.5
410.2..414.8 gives 2.92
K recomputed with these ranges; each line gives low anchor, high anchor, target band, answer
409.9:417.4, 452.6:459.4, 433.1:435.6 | 0.09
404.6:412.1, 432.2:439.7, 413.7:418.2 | 0.39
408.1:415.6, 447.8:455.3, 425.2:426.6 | 0.05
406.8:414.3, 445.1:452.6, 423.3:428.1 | 0.44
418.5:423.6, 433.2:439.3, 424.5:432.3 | 0.51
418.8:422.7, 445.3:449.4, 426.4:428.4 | 0.13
